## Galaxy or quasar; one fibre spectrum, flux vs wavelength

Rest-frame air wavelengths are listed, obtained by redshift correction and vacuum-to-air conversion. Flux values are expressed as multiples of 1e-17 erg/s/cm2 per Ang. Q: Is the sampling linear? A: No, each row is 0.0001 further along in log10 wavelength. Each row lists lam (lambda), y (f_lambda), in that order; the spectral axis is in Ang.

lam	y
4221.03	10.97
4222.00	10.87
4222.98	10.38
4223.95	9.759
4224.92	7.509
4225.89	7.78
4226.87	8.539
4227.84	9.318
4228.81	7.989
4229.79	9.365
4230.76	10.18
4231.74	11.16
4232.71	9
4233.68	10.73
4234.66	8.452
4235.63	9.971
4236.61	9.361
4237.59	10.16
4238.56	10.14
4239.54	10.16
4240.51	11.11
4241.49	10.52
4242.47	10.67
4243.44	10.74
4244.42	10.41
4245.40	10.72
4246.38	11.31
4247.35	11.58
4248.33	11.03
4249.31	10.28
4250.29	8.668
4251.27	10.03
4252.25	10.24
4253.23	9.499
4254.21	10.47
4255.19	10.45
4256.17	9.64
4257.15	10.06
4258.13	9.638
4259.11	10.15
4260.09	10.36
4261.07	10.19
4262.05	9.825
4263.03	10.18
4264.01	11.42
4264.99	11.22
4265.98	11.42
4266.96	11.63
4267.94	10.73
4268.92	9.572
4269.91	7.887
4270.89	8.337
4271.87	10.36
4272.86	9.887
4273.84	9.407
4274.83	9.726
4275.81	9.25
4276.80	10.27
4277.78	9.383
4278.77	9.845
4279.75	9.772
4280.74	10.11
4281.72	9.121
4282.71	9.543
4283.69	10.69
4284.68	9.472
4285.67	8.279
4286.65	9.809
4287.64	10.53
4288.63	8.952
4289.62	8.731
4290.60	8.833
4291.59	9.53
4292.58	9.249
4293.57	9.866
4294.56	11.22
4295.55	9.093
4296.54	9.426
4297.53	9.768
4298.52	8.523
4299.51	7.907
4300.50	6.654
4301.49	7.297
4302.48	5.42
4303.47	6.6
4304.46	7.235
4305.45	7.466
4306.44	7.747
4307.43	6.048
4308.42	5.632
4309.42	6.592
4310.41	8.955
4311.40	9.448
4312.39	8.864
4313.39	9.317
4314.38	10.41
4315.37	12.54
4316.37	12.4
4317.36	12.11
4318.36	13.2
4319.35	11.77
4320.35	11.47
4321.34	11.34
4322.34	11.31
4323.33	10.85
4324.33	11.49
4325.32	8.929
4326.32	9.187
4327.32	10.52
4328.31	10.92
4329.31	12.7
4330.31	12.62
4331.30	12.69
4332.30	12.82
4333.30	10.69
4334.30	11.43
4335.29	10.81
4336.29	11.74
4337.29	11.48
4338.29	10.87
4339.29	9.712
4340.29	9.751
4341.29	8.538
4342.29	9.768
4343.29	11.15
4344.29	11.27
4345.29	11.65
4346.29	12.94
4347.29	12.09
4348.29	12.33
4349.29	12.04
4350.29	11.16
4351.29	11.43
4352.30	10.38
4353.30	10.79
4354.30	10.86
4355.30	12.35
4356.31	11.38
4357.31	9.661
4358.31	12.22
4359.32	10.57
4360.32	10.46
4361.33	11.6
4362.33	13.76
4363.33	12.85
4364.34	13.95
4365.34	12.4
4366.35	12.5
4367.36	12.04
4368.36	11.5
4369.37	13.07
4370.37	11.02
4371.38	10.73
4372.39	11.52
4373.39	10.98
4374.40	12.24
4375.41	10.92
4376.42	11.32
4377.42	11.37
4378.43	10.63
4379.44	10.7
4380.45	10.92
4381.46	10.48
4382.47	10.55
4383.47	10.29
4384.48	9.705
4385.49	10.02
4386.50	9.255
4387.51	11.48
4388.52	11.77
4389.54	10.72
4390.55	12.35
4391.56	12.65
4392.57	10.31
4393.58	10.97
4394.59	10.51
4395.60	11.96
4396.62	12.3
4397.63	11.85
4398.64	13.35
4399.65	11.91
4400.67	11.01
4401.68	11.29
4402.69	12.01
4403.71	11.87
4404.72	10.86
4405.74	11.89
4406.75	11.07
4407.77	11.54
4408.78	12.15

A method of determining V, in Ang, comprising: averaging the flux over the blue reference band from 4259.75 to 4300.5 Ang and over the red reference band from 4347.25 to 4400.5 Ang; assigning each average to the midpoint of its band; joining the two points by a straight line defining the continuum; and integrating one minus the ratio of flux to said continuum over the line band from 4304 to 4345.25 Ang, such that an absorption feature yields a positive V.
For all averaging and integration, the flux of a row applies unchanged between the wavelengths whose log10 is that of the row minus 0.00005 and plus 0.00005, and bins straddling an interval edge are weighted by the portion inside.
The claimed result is 0.7 Ang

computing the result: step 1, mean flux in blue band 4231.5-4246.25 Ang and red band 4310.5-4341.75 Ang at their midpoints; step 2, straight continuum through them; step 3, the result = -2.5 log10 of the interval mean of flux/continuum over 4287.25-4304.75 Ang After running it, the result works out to 0.24 mag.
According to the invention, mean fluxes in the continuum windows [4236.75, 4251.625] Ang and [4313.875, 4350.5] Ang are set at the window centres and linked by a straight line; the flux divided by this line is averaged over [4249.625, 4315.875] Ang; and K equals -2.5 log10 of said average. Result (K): 0.163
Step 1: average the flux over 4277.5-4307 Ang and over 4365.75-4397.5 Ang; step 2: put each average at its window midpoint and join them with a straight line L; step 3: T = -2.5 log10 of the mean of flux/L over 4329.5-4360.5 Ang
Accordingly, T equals -0.10 mag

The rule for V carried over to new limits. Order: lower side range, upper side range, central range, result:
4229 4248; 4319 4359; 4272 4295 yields 2.2 Ang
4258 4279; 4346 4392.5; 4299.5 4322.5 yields 3.4 Ang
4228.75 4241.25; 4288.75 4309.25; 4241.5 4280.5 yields -4.2 Ang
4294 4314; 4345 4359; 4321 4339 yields -2.4 Ang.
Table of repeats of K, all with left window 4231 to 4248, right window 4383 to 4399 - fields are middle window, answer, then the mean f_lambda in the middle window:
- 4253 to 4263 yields 0.04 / 10.1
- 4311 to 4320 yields -0.03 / 11.1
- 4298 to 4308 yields 0.45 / 7.09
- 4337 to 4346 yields 0.04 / 10.5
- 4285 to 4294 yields 0.15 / 9.31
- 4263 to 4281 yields 0.06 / 10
